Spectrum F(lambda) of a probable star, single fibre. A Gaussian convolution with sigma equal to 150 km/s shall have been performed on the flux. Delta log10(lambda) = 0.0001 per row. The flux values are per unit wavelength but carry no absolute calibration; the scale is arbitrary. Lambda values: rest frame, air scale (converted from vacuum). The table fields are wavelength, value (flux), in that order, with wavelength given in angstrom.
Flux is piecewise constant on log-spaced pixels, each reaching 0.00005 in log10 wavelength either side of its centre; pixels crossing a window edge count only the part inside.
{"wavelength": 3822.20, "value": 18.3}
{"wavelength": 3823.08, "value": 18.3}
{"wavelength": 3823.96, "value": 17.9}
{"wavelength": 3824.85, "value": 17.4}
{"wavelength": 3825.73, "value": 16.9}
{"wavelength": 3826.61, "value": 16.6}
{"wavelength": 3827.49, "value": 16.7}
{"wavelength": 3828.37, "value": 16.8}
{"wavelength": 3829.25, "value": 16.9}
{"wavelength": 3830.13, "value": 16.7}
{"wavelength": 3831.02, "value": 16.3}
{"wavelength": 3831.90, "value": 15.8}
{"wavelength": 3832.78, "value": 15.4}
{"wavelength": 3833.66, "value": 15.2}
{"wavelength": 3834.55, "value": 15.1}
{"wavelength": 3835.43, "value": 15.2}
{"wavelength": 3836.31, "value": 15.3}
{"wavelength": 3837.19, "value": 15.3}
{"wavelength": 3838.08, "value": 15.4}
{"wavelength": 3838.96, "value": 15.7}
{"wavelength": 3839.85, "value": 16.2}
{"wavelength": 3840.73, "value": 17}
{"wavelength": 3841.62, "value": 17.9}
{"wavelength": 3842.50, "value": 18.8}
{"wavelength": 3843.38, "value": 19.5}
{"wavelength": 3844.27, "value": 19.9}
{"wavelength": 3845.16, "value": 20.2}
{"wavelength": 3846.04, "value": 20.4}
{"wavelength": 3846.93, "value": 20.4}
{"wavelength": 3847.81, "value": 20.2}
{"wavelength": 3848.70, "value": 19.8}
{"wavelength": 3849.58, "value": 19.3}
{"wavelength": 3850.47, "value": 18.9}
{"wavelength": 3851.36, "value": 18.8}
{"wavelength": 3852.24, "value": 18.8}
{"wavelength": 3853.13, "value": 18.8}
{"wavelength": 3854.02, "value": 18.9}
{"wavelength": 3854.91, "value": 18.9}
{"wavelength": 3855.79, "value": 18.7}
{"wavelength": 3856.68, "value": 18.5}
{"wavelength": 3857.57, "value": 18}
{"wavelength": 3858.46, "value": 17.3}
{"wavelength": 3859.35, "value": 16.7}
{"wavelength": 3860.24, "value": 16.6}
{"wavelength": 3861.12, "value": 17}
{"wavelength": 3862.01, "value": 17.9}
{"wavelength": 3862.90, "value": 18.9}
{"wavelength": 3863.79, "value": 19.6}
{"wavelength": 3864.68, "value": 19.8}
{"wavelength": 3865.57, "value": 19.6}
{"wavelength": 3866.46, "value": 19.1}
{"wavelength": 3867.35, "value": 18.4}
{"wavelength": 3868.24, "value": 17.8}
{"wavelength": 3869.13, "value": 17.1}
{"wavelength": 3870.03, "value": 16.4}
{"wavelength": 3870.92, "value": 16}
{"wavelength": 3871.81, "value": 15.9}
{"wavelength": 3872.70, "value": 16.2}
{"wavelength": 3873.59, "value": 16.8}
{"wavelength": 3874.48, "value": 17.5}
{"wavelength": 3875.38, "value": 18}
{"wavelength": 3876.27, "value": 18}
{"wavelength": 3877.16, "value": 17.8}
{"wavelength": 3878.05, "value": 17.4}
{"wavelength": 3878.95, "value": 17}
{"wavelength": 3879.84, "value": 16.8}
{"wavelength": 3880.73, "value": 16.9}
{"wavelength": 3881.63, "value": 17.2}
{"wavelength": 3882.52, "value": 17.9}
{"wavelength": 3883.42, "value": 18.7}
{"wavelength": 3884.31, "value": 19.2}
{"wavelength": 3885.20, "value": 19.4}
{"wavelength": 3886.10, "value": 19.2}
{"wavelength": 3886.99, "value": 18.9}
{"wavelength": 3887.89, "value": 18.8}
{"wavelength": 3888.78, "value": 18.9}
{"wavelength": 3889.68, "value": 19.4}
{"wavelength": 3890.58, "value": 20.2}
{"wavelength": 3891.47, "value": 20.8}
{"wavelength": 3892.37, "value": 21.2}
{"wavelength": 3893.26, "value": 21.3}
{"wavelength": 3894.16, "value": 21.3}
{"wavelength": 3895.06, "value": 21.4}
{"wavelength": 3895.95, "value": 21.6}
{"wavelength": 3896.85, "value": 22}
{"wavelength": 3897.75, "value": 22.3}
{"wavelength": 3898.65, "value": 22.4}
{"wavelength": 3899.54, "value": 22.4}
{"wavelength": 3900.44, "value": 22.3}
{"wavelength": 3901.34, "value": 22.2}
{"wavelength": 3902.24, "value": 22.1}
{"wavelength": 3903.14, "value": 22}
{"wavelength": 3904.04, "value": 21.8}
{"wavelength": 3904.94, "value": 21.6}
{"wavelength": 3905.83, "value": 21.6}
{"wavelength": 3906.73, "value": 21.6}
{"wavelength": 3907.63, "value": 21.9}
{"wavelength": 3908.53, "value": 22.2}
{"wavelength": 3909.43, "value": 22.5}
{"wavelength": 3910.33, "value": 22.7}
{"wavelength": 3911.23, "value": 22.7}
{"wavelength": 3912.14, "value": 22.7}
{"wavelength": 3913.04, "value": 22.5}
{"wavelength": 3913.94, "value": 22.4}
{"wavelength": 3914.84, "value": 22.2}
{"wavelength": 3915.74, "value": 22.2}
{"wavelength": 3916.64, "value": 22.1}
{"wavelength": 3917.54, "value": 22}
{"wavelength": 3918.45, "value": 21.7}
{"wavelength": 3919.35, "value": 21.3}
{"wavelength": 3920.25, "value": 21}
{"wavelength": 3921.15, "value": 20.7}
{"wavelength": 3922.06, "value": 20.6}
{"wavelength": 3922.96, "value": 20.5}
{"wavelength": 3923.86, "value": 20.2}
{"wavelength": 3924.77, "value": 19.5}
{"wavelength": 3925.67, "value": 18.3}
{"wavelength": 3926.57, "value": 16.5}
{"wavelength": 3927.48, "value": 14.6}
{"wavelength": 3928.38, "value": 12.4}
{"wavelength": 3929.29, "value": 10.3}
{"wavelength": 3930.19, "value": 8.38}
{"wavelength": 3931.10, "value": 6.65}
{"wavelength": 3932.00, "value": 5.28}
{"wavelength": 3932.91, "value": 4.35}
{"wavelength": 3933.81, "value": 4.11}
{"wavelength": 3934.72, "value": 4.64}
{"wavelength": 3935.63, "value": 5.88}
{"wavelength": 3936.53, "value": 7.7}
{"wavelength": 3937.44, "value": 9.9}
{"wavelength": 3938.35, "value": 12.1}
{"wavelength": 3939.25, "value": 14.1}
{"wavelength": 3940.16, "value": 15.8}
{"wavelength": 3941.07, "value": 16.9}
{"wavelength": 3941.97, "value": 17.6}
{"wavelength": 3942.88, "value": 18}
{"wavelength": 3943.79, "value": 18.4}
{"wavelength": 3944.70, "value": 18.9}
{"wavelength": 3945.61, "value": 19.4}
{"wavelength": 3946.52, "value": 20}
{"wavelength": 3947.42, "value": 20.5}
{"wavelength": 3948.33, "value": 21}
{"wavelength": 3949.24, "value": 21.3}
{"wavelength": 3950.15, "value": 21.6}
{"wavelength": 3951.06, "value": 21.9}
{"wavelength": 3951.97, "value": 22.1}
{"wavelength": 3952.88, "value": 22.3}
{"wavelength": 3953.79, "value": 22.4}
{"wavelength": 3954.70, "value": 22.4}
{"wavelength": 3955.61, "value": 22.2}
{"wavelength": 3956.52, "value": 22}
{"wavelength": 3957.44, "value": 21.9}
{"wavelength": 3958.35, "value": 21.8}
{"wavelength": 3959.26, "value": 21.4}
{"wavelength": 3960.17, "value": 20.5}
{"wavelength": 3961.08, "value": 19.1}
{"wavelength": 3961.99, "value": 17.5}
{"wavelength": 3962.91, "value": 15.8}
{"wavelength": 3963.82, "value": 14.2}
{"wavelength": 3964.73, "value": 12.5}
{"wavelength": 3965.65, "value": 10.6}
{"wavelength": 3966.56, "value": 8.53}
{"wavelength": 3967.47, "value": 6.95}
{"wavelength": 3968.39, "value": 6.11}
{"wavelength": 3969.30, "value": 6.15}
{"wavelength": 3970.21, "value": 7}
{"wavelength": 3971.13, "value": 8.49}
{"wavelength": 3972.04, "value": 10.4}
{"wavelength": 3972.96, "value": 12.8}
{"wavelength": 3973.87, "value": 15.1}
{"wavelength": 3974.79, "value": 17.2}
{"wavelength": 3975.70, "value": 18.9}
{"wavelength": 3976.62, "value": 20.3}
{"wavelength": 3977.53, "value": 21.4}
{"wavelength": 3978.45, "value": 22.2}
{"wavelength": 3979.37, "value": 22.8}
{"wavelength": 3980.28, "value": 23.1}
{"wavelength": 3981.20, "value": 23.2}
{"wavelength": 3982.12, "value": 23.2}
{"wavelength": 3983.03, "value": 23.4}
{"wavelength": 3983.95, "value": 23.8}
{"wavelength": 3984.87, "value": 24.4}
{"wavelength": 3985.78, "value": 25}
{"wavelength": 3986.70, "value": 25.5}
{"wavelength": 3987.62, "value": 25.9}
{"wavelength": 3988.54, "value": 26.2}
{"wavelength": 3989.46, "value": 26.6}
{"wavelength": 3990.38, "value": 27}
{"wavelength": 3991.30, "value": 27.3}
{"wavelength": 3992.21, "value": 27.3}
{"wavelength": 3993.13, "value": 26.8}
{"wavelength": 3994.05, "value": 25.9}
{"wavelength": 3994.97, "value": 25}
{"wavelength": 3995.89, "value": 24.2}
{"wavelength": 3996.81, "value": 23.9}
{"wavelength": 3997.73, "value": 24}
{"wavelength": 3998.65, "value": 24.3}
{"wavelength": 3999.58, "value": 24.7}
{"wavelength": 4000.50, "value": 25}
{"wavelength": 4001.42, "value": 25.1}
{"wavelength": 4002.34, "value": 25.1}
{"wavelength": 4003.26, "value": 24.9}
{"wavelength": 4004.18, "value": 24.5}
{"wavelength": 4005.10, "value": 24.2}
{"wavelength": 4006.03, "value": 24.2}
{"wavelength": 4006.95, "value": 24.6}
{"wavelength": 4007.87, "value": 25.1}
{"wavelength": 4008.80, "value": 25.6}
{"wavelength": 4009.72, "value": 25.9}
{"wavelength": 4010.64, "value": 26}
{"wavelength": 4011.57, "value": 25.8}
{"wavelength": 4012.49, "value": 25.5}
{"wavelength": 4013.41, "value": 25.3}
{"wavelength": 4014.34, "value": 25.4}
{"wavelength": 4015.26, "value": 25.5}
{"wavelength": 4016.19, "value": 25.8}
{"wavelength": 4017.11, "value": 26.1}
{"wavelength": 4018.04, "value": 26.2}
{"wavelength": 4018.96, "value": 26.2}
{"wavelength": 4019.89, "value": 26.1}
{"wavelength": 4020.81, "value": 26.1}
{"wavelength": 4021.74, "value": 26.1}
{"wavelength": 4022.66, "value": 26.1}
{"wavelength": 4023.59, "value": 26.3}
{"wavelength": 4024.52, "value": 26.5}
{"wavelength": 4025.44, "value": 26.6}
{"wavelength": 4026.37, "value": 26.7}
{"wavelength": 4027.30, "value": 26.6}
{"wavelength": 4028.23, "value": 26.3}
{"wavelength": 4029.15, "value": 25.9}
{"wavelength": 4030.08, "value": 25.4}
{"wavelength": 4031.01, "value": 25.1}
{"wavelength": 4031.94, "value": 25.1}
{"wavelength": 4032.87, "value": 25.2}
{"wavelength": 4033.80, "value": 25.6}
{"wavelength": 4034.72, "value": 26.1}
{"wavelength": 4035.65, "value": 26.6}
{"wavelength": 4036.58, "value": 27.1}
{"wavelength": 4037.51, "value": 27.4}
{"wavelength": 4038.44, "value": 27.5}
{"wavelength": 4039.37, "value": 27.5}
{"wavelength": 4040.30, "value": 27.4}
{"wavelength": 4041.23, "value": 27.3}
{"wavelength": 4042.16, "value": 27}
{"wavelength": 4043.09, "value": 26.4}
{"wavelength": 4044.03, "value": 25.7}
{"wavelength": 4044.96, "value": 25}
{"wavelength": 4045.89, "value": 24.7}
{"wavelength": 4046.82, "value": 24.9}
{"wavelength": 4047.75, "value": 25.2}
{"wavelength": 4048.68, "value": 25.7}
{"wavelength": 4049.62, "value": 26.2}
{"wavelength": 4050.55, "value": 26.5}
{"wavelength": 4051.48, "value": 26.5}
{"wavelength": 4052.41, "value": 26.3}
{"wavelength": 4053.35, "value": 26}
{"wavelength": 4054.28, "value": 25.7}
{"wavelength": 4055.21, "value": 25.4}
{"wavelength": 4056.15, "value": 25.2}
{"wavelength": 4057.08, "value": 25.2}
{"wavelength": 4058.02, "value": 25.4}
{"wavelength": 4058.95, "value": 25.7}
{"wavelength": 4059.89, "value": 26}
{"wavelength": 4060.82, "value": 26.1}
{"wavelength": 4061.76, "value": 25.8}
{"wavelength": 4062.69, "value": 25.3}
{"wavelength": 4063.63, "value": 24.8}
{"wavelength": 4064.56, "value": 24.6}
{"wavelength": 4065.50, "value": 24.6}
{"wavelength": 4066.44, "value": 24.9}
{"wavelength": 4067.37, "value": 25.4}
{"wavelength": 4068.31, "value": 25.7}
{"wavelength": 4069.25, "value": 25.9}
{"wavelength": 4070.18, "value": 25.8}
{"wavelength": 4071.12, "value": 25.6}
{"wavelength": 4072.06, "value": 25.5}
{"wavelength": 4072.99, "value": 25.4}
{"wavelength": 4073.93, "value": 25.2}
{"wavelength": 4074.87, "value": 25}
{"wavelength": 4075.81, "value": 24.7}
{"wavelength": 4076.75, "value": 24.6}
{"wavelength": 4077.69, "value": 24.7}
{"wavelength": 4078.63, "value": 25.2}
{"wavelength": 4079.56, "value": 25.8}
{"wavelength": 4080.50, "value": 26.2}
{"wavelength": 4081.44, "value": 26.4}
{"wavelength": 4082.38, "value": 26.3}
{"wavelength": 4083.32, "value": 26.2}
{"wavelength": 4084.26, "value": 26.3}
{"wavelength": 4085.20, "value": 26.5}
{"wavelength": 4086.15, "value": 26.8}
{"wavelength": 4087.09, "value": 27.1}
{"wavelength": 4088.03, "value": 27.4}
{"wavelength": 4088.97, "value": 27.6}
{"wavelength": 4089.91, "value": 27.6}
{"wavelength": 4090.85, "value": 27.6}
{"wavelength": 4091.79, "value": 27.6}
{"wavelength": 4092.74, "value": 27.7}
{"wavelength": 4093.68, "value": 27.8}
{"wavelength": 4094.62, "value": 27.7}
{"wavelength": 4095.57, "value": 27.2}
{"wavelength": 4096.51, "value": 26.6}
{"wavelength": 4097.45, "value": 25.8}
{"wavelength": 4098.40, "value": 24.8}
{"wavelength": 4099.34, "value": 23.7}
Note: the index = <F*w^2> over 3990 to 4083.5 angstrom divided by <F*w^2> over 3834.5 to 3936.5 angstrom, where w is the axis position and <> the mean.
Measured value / 1.52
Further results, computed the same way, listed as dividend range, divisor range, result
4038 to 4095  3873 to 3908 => 1.43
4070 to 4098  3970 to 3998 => 1.26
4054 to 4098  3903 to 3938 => 1.64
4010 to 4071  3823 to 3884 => 1.61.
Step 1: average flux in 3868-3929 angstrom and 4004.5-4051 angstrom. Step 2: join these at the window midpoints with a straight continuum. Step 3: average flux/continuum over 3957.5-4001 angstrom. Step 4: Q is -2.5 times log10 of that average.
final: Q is 0.19 mag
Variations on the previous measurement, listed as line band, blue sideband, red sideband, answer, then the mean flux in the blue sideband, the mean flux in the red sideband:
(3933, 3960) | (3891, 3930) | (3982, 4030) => 0.29 mag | 20.8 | 25.5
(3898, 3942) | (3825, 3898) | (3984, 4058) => 0.18 mag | 18.2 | 25.8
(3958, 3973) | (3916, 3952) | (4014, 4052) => 0.42 mag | 15.9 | 26.1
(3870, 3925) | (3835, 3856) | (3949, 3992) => -0.09 mag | 18.3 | 19.2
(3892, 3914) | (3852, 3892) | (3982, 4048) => -0.12 mag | 18.1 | 25.7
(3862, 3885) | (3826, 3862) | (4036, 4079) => 0.06 mag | 17.6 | 25.7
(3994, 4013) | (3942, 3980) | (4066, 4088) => -0.21 mag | 17.4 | 25.7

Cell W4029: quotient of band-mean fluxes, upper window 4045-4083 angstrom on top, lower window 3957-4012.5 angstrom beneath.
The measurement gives 1.2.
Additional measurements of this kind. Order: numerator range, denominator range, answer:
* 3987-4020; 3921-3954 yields 1.65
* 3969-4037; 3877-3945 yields 1.31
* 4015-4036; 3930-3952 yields 1.83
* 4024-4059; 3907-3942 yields 1.59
